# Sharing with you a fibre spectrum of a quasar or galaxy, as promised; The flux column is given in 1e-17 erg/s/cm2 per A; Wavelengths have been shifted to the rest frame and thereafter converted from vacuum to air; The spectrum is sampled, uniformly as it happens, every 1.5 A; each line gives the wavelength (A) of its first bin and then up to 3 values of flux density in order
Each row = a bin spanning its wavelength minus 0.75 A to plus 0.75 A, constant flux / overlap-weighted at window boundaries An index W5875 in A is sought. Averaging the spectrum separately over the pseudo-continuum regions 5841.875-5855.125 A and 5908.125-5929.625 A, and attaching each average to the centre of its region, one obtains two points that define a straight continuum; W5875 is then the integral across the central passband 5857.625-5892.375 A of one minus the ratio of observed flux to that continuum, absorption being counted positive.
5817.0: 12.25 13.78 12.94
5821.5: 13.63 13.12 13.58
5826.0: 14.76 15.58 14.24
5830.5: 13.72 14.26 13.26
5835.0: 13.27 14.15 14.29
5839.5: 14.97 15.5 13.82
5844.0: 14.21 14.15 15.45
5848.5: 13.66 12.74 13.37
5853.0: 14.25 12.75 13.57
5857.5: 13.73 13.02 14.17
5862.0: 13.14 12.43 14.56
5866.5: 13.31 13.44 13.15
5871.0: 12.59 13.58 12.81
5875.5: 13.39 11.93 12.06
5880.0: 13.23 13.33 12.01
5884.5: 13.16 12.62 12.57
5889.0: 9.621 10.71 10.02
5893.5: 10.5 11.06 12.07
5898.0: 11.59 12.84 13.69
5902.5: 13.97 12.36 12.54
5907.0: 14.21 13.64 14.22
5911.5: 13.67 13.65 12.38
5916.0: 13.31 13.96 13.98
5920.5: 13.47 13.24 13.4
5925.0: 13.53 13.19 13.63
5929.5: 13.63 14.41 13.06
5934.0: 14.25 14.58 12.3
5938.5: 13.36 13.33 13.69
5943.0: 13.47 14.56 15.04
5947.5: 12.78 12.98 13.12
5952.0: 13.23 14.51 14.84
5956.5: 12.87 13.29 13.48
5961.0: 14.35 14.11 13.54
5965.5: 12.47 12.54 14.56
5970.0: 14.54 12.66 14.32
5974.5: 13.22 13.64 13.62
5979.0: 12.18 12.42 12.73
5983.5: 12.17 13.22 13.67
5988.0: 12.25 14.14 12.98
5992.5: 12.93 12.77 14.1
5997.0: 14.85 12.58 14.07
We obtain 2.6 A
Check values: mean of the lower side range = 13.8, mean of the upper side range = 13.5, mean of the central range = 12.7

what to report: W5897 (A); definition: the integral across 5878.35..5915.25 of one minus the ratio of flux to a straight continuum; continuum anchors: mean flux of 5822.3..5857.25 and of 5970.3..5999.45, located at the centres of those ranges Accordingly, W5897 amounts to 3.30 A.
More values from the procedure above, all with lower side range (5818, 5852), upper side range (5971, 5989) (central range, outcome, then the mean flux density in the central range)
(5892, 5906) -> 1.5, 12.2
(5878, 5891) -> 1.4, 12.2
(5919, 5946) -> -0.6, 13.6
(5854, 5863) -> 0.3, 13.4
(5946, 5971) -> -0.8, 13.6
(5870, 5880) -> 0.7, 12.8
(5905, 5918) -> 0.0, 13.5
